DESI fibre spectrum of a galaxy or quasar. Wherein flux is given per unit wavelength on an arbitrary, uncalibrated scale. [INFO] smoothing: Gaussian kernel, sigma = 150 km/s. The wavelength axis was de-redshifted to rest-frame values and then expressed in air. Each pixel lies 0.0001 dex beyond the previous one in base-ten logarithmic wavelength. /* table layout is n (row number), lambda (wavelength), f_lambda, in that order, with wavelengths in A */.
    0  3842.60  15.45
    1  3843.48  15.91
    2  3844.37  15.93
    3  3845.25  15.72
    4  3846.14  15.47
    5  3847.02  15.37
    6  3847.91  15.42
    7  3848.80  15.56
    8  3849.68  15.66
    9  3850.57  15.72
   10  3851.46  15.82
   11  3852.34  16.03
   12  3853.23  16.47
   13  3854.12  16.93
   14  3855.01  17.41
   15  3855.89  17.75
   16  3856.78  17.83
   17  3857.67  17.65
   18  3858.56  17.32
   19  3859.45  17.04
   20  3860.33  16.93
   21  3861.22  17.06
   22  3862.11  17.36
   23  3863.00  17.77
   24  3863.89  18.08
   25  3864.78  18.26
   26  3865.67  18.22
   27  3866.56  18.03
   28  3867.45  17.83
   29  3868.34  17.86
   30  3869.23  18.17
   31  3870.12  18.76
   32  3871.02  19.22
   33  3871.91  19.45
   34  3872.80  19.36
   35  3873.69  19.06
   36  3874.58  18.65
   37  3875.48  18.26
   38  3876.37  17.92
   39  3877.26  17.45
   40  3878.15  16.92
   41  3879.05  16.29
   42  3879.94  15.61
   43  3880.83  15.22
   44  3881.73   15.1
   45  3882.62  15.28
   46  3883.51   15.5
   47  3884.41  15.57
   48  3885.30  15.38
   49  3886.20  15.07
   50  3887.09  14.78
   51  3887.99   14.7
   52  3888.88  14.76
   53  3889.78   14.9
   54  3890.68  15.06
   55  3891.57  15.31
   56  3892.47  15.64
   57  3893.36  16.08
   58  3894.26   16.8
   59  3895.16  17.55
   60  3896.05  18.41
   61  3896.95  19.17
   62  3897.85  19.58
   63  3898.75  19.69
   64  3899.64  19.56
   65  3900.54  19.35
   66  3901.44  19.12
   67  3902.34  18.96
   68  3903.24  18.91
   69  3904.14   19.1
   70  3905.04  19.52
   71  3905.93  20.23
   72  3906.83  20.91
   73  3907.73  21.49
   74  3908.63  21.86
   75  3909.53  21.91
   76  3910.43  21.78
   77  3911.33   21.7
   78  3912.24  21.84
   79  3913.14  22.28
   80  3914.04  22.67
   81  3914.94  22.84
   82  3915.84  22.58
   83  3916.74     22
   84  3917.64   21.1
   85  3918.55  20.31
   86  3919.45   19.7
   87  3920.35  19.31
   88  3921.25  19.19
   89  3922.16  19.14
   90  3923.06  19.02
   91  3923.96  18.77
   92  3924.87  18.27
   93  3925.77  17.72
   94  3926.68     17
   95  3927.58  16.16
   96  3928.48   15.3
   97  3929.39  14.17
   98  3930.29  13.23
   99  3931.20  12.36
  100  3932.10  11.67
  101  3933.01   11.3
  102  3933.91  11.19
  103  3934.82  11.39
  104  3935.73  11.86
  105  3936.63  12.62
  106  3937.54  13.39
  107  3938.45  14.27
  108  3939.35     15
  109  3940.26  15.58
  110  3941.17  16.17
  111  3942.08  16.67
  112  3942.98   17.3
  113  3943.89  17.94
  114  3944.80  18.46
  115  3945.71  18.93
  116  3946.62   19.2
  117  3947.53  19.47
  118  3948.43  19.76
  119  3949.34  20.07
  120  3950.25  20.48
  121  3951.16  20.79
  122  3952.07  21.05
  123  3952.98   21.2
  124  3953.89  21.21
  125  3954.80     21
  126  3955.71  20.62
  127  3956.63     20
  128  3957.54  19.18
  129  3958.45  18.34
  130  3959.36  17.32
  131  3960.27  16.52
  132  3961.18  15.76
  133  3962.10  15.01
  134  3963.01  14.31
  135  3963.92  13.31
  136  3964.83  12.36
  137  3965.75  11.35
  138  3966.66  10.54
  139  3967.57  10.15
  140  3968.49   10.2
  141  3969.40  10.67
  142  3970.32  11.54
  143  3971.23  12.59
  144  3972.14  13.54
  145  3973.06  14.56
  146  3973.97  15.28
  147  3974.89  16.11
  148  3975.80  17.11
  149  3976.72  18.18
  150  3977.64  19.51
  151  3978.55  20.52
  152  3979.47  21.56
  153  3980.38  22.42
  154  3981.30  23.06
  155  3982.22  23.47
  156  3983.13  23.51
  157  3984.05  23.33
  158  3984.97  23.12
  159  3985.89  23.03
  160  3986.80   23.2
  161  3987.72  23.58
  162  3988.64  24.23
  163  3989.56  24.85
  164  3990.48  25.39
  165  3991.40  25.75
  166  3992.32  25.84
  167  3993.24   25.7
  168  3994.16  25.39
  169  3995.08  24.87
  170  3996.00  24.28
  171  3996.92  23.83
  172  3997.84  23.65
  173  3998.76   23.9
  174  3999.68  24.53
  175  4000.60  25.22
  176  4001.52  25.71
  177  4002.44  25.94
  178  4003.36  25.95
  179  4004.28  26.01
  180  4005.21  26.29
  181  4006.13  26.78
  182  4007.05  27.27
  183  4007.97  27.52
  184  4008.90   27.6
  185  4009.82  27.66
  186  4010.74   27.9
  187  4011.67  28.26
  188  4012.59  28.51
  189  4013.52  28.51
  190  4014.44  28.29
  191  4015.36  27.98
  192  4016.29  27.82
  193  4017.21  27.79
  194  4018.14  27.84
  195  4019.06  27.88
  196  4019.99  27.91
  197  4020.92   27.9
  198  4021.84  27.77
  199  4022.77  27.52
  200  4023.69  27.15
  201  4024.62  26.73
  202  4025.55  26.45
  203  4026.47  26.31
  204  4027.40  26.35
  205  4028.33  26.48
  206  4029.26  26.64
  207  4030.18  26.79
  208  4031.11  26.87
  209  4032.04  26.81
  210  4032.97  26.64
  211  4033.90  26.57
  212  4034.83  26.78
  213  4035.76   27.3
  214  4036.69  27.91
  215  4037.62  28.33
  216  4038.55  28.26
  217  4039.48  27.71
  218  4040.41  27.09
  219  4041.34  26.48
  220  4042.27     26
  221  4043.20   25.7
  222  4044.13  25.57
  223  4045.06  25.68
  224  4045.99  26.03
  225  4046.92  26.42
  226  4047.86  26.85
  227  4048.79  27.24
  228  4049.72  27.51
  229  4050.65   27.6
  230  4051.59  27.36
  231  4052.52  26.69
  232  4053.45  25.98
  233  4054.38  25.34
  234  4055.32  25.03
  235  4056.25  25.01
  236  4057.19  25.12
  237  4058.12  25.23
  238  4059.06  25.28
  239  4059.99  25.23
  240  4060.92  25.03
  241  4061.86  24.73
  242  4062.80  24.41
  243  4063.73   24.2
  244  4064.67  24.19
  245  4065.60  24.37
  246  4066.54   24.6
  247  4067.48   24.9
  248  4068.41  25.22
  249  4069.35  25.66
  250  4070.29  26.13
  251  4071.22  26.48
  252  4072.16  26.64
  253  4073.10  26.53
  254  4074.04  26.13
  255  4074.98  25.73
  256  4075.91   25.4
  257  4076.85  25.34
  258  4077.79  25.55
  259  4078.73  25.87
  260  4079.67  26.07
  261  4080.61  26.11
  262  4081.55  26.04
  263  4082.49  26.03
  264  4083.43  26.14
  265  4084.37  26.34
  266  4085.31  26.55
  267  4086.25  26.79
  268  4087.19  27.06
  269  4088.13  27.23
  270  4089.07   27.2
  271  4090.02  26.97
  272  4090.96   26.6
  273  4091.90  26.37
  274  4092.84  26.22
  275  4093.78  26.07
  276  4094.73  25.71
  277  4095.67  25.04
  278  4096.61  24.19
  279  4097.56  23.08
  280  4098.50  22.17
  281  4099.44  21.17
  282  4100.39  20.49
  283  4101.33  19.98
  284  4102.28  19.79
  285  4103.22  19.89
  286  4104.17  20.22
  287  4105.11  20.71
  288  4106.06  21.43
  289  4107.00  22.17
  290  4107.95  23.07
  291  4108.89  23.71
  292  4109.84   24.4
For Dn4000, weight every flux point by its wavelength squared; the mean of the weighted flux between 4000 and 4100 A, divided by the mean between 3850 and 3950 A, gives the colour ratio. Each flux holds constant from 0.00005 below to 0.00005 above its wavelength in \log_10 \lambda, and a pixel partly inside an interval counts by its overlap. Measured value 1.61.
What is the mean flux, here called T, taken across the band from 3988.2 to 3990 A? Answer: 24.5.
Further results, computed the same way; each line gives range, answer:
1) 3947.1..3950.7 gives 20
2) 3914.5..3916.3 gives 22.7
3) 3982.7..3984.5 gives 23.4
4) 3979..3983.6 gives 22.8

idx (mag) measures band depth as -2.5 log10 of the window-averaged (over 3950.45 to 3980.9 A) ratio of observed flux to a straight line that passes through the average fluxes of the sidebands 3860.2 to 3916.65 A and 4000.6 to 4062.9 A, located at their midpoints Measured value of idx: 0.35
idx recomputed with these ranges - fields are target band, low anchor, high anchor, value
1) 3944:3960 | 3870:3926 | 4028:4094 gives 0.070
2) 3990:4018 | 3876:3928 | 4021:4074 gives -0.106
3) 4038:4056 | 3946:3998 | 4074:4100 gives -0.135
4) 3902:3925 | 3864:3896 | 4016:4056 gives -0.091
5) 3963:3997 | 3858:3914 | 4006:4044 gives 0.258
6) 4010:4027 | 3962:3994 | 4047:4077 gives -0.249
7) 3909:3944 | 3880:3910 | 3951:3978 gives -0.031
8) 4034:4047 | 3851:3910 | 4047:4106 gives -0.132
